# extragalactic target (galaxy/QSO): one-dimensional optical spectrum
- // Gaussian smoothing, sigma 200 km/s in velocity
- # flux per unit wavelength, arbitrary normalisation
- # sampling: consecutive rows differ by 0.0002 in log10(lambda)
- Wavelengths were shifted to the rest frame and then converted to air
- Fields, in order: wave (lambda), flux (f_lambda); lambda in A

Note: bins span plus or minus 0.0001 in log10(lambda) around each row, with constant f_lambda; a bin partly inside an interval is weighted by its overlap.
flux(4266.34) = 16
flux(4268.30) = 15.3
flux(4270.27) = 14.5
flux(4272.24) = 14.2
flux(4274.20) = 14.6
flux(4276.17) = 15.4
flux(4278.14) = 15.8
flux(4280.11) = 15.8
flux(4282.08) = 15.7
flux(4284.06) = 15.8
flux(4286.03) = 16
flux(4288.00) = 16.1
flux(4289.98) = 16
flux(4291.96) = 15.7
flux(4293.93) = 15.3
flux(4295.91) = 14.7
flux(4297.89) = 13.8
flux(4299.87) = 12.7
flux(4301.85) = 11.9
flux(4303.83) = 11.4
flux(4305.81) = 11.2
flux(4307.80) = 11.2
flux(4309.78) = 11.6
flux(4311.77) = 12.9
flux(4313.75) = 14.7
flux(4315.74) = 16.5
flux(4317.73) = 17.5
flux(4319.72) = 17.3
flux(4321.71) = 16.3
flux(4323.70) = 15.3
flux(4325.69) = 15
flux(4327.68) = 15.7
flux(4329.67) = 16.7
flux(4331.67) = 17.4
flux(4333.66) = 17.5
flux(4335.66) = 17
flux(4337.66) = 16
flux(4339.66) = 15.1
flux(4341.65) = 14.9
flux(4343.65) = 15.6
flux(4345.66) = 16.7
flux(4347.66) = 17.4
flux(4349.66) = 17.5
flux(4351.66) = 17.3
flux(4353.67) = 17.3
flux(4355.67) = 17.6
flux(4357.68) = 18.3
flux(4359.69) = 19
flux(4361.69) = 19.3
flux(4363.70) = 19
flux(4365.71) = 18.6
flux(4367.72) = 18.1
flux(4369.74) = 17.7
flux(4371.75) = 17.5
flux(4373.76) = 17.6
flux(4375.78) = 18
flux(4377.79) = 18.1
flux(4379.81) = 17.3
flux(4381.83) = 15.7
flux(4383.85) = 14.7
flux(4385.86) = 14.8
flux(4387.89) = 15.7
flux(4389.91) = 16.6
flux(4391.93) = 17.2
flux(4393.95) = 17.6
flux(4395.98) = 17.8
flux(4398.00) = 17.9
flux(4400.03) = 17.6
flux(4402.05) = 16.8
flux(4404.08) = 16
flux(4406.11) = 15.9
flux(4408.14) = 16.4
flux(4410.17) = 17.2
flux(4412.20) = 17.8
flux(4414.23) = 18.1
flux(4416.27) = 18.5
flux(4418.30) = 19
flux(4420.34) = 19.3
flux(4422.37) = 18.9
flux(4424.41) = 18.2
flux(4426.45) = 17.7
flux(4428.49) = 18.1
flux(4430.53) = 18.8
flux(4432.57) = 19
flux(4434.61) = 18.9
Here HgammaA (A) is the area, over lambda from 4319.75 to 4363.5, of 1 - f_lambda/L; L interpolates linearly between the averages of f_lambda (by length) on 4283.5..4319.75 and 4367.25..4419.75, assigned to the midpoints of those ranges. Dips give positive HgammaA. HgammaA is -3.8 A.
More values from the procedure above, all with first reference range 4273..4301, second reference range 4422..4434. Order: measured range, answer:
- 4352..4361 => -0.7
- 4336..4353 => 0.2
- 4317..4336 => -0.5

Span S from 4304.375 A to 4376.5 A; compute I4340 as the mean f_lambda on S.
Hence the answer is 16.4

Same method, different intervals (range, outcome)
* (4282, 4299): 15.4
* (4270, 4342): 15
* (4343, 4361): 17.5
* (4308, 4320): 14.7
